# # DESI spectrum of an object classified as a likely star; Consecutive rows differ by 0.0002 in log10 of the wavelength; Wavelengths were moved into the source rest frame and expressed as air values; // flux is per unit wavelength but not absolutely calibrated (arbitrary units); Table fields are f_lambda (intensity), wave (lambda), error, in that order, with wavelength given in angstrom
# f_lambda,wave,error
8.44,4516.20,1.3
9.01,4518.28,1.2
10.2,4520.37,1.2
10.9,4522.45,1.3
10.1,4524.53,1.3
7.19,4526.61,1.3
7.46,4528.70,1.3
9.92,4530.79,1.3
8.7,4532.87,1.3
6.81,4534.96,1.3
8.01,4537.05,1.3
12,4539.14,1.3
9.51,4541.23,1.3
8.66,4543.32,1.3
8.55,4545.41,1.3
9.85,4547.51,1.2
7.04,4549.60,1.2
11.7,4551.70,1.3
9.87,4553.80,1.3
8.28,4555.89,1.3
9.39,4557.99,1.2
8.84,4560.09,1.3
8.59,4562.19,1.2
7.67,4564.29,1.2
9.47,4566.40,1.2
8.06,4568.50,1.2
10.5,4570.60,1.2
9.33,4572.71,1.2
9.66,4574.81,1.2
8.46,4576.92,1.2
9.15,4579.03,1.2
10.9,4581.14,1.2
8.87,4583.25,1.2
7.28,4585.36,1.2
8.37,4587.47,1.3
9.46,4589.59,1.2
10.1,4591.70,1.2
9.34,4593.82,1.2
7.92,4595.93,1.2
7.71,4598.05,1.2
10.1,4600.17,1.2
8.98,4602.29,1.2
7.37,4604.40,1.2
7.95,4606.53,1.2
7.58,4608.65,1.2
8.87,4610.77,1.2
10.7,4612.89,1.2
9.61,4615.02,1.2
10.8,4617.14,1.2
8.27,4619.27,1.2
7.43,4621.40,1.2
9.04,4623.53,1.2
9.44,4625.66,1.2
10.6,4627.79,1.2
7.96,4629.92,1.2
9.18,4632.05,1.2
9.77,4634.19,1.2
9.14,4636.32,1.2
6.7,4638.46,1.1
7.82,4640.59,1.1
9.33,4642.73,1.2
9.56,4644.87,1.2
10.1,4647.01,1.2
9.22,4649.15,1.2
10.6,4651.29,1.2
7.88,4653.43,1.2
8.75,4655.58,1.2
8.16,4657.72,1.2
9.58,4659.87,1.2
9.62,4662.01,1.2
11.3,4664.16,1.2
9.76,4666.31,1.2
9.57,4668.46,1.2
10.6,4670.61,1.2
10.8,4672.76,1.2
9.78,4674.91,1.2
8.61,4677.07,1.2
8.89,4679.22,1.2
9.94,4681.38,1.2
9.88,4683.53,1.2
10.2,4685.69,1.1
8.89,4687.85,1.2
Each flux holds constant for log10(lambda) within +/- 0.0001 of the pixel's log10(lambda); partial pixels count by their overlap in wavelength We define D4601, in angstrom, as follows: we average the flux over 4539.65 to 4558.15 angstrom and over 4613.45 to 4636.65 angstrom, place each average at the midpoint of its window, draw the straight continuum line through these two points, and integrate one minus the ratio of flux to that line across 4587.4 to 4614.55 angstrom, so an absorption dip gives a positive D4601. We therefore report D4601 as 1.2 angstrom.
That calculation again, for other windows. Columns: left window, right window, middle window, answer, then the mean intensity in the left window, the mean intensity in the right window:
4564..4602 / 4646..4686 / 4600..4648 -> 2.0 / 9.04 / 9.63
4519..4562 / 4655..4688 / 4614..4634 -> 0.7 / 9.14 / 9.68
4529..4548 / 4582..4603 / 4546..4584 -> -1.1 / 9.03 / 8.83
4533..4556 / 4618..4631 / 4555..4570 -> 0.6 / 9.13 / 8.82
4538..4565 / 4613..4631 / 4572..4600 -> 0.7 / 9.24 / 9.23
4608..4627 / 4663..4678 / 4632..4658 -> 1.8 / 9.14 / 10.1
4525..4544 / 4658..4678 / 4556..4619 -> 1.5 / 8.74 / 9.89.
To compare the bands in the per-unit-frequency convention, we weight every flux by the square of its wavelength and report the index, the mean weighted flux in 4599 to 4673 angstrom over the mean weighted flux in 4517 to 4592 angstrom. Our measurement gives 1.0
